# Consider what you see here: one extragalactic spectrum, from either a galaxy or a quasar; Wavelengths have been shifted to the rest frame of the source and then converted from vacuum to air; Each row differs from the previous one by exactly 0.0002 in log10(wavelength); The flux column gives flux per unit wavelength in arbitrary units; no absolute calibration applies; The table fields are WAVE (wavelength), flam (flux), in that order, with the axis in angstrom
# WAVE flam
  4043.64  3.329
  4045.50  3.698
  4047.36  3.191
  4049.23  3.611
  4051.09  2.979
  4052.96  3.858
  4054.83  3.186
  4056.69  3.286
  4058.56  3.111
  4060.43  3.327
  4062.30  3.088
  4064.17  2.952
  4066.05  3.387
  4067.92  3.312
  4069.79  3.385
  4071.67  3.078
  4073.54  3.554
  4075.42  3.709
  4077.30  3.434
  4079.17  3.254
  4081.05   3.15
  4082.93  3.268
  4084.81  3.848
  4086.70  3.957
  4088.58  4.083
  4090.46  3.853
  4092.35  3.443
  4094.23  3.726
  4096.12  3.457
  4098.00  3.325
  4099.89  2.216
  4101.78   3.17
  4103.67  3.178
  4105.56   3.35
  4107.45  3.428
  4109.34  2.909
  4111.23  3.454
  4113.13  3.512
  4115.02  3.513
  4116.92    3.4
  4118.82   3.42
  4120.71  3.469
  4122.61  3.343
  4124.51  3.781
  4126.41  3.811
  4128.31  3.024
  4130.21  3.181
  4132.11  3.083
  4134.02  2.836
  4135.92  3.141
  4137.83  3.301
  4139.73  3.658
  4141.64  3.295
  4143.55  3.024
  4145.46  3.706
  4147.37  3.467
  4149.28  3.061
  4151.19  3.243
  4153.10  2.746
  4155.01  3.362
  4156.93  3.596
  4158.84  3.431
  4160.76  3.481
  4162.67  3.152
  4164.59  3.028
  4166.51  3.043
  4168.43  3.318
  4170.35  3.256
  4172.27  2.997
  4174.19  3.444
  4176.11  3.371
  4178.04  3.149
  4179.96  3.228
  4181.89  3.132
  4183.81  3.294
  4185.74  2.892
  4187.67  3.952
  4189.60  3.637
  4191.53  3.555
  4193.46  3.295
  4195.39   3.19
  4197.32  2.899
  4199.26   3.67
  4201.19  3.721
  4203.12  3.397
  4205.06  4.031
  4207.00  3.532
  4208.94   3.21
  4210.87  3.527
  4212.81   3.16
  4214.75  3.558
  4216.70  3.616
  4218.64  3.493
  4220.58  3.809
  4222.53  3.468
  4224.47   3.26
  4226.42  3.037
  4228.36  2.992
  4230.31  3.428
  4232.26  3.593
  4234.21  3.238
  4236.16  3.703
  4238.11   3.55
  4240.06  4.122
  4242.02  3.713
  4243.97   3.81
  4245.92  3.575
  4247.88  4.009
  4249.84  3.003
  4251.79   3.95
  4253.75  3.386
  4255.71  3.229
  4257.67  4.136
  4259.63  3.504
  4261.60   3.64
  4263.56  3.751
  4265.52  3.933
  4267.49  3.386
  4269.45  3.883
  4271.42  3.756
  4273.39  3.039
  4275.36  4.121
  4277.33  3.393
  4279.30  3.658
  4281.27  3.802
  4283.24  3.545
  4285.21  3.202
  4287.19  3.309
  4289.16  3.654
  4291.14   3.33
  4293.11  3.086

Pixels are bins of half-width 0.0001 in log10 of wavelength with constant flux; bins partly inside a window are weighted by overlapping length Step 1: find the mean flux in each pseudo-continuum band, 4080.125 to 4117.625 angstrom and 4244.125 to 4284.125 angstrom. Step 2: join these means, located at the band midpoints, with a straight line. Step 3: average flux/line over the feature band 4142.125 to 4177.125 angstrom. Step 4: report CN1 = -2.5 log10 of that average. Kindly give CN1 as 0.07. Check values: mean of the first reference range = 3.41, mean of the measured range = 3.26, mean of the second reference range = 3.64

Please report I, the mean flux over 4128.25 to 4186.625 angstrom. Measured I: 3.23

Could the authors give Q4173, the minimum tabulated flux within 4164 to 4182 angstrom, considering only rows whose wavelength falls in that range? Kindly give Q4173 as 2.997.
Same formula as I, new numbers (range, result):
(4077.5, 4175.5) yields 3.34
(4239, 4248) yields 3.83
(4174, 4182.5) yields 3.25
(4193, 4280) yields 3.54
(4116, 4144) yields 3.32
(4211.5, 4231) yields 3.38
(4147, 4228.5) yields 3.35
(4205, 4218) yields 3.48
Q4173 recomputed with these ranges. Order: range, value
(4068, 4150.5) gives 2.216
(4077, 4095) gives 3.15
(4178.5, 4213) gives 2.892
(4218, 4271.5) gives 2.992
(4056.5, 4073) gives 2.952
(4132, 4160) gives 2.746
